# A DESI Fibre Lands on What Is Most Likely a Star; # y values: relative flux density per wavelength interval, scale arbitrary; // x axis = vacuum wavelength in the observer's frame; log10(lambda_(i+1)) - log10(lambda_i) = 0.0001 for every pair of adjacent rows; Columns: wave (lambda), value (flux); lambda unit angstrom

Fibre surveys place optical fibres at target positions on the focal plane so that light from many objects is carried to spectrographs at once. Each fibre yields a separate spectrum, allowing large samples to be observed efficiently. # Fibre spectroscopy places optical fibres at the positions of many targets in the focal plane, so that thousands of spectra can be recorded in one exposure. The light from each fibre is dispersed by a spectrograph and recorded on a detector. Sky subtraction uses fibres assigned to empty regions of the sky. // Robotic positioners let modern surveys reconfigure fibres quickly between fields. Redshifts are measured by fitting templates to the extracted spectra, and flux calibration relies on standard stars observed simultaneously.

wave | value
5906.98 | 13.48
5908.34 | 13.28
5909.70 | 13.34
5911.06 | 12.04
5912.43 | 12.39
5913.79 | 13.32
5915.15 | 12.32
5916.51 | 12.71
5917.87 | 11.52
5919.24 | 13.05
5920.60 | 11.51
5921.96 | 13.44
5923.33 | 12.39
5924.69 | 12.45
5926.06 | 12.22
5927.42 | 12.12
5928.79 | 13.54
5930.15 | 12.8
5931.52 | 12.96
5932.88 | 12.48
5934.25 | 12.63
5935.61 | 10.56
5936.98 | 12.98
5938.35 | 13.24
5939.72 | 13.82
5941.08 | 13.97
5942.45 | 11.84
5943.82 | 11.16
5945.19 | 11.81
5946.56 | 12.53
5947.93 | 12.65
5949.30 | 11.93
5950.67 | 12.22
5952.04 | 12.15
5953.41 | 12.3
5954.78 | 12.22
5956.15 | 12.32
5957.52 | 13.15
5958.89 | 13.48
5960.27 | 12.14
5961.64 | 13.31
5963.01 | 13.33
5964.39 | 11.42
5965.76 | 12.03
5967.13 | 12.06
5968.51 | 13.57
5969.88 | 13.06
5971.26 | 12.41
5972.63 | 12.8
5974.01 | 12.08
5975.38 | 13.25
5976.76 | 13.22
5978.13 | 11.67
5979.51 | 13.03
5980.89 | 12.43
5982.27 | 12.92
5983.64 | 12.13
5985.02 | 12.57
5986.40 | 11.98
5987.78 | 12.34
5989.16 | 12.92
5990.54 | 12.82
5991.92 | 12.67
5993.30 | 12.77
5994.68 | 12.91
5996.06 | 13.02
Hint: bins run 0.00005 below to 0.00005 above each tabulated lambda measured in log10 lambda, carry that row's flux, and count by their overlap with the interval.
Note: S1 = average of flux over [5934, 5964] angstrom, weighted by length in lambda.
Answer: 12.5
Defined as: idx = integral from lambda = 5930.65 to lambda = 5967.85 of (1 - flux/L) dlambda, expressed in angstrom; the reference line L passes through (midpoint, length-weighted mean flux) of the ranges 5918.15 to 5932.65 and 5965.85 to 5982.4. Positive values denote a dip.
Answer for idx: 0.5 angstrom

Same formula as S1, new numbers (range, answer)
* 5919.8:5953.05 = 12.5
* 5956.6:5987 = 12.6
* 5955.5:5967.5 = 12.6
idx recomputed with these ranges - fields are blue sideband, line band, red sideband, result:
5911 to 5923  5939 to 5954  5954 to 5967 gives 0.2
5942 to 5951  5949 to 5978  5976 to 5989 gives -0.8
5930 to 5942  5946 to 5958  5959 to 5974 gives 0.3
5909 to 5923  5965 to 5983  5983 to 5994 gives -0.2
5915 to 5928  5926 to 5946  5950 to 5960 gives -0.2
